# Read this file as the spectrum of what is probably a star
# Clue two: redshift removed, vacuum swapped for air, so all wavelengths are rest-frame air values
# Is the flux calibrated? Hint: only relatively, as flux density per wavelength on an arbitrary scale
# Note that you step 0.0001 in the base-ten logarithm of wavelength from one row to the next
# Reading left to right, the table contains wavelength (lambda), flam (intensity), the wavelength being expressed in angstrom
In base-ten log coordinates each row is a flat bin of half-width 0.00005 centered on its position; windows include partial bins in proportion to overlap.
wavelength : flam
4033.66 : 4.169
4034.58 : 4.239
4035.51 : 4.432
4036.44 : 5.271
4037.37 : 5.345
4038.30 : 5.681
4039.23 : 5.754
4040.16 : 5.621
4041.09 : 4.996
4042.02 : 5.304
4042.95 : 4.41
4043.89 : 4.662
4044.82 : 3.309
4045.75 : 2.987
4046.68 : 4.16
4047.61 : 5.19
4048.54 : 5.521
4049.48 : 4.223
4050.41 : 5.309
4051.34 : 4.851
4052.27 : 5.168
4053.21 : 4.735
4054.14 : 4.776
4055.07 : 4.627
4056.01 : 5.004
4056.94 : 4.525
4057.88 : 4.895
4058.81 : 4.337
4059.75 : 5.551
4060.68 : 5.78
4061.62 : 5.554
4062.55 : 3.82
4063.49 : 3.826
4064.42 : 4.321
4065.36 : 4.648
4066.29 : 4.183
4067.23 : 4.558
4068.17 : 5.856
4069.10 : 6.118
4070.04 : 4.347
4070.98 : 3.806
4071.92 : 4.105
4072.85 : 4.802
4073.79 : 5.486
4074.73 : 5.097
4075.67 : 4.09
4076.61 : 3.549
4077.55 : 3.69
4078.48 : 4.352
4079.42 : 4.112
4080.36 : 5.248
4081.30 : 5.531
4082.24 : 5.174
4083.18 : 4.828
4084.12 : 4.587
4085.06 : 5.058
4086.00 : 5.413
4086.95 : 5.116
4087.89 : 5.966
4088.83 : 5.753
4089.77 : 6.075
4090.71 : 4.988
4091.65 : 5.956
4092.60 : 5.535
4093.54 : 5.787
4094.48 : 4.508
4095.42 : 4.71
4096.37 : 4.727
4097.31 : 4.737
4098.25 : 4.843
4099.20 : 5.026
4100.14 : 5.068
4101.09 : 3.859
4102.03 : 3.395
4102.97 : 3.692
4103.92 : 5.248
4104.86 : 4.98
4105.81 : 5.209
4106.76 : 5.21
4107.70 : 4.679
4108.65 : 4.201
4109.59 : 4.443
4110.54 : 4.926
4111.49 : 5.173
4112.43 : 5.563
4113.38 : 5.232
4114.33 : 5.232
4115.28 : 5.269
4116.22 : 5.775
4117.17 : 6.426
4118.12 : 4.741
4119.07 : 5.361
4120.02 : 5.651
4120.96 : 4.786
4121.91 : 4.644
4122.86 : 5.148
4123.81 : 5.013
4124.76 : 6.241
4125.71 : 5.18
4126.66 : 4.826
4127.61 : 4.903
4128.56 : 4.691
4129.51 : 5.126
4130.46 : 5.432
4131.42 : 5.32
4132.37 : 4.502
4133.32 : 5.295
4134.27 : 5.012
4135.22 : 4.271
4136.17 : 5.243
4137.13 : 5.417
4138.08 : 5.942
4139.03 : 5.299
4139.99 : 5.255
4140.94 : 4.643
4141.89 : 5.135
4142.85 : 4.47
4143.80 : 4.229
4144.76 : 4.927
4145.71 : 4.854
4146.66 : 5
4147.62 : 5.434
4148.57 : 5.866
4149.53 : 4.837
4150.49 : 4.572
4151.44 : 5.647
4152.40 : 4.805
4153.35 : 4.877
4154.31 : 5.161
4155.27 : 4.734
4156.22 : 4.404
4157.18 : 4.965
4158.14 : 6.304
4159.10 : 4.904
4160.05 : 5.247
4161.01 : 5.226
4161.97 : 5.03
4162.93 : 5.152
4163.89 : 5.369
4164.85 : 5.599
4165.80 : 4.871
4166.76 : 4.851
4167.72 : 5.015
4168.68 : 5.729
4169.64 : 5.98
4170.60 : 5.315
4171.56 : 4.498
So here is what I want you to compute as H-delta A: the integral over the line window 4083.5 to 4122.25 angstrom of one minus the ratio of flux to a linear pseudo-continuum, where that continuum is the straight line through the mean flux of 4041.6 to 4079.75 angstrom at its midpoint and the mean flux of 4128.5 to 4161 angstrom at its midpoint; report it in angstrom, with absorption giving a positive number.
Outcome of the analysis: -1.75 angstrom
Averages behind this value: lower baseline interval 4.63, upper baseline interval 5.06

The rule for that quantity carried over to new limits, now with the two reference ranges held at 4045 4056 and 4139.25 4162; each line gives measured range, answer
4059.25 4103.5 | -0.6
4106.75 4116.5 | -0.3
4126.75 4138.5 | -0.3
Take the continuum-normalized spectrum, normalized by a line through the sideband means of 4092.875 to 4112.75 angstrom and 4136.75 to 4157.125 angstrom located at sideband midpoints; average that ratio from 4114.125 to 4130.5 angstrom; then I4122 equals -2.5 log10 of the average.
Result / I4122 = -0.08 mag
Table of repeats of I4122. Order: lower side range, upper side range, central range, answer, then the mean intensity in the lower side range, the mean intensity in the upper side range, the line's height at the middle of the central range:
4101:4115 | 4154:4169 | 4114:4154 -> -0.04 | 4.77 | 5.16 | 4.96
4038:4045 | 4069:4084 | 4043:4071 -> 0.03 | 5.01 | 4.61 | 4.83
